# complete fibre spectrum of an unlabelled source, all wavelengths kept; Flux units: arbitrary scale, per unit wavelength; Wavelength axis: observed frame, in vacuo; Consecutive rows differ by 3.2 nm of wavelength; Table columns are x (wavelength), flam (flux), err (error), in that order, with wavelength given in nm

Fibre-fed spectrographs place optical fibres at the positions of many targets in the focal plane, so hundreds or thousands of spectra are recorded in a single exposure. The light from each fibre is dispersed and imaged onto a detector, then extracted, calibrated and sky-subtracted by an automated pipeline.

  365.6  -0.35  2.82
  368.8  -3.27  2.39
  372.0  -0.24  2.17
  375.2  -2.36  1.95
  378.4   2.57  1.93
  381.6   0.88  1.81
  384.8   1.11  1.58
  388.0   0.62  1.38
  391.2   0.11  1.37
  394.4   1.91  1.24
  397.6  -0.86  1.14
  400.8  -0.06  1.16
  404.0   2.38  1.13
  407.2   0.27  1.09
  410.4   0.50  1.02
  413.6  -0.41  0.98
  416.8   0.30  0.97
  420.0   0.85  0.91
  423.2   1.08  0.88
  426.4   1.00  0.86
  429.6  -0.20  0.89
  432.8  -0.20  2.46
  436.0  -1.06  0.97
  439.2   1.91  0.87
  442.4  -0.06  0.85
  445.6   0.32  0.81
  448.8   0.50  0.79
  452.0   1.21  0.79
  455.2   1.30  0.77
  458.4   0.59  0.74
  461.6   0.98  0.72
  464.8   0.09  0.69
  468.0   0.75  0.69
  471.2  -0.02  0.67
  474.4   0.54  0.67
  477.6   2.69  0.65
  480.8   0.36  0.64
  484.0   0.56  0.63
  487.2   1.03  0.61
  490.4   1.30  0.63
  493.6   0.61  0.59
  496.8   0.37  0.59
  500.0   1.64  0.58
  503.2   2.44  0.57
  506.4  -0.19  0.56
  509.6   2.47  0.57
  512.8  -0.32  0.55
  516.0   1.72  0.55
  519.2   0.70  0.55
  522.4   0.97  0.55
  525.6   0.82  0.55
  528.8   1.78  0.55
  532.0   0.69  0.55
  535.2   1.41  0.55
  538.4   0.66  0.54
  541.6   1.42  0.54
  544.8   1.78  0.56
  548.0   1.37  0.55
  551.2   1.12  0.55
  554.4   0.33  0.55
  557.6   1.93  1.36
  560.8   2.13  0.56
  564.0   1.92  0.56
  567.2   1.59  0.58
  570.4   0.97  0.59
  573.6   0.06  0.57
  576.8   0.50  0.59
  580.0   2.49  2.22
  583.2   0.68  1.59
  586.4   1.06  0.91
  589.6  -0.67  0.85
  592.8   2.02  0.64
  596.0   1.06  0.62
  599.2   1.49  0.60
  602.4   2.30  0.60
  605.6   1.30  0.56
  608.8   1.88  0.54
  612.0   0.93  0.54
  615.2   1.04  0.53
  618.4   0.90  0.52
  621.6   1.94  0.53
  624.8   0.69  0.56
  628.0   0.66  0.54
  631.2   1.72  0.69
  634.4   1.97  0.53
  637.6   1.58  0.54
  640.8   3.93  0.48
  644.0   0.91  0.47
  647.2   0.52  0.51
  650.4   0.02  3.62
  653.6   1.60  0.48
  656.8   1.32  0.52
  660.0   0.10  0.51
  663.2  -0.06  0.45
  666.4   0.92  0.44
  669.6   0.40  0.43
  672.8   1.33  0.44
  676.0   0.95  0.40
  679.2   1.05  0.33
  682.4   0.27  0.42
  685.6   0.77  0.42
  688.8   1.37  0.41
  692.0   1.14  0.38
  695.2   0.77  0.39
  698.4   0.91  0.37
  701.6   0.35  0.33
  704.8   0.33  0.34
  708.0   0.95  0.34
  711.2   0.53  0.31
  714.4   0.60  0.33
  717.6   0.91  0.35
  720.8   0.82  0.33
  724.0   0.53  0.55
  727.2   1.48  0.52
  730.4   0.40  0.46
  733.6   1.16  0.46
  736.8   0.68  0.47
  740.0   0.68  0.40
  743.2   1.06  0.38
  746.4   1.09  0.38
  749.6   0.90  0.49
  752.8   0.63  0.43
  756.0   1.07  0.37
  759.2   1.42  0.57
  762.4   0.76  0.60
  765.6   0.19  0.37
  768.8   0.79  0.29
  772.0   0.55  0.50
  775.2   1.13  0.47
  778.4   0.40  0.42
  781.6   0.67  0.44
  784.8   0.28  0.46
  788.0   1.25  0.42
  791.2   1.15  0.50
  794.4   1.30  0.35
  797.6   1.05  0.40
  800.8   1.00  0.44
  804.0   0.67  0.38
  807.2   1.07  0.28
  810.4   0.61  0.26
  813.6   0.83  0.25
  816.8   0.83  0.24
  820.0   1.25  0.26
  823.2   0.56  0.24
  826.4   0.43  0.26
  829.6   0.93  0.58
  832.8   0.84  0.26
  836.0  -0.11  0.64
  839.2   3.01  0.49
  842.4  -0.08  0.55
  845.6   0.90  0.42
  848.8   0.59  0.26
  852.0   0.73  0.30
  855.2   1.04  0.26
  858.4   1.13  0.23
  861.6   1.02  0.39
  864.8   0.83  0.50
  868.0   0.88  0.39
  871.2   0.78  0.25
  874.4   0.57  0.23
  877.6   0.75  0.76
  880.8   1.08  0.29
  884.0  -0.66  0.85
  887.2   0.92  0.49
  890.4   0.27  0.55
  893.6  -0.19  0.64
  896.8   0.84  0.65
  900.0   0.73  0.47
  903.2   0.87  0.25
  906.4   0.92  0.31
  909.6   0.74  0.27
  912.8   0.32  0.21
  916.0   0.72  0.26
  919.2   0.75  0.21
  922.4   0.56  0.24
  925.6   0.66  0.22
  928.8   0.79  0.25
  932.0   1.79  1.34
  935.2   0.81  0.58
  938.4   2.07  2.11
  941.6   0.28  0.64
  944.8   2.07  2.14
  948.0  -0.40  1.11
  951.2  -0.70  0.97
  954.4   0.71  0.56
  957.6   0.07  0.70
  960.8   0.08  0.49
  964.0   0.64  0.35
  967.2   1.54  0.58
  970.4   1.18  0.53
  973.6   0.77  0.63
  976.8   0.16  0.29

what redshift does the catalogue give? 0.278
